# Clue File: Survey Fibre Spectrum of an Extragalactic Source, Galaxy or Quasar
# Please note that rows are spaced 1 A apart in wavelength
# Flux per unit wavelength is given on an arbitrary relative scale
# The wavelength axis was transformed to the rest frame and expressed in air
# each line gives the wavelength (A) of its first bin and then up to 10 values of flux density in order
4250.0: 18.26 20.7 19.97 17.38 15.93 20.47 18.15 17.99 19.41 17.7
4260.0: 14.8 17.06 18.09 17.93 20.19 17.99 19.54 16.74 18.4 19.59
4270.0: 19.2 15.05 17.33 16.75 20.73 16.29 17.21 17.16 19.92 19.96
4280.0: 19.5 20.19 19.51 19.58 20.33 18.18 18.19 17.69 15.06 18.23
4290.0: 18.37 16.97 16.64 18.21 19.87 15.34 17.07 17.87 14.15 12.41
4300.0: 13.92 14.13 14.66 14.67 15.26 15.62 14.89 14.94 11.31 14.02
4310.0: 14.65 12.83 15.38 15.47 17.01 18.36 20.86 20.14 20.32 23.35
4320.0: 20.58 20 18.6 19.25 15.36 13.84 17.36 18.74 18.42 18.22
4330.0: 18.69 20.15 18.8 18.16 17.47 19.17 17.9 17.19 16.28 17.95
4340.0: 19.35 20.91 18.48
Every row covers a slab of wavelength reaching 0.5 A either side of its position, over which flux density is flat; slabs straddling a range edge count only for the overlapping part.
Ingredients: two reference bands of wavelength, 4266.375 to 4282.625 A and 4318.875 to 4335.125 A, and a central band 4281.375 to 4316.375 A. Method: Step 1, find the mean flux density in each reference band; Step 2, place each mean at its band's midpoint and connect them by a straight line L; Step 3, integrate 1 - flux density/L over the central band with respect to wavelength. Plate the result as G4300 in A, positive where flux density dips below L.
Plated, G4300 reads 4.0 A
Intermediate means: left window 18.4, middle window 16.3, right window 18.5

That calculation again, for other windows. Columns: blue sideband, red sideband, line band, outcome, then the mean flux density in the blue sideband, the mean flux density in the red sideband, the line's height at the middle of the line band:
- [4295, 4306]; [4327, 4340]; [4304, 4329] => -0.8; 15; 18.3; 16.6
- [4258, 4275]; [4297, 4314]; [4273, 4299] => -2.8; 17.9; 14.5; 16.2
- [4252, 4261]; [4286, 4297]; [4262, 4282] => -0.9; 17.8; 17.4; 17.6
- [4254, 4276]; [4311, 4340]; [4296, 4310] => 2.8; 18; 18.2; 18.2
